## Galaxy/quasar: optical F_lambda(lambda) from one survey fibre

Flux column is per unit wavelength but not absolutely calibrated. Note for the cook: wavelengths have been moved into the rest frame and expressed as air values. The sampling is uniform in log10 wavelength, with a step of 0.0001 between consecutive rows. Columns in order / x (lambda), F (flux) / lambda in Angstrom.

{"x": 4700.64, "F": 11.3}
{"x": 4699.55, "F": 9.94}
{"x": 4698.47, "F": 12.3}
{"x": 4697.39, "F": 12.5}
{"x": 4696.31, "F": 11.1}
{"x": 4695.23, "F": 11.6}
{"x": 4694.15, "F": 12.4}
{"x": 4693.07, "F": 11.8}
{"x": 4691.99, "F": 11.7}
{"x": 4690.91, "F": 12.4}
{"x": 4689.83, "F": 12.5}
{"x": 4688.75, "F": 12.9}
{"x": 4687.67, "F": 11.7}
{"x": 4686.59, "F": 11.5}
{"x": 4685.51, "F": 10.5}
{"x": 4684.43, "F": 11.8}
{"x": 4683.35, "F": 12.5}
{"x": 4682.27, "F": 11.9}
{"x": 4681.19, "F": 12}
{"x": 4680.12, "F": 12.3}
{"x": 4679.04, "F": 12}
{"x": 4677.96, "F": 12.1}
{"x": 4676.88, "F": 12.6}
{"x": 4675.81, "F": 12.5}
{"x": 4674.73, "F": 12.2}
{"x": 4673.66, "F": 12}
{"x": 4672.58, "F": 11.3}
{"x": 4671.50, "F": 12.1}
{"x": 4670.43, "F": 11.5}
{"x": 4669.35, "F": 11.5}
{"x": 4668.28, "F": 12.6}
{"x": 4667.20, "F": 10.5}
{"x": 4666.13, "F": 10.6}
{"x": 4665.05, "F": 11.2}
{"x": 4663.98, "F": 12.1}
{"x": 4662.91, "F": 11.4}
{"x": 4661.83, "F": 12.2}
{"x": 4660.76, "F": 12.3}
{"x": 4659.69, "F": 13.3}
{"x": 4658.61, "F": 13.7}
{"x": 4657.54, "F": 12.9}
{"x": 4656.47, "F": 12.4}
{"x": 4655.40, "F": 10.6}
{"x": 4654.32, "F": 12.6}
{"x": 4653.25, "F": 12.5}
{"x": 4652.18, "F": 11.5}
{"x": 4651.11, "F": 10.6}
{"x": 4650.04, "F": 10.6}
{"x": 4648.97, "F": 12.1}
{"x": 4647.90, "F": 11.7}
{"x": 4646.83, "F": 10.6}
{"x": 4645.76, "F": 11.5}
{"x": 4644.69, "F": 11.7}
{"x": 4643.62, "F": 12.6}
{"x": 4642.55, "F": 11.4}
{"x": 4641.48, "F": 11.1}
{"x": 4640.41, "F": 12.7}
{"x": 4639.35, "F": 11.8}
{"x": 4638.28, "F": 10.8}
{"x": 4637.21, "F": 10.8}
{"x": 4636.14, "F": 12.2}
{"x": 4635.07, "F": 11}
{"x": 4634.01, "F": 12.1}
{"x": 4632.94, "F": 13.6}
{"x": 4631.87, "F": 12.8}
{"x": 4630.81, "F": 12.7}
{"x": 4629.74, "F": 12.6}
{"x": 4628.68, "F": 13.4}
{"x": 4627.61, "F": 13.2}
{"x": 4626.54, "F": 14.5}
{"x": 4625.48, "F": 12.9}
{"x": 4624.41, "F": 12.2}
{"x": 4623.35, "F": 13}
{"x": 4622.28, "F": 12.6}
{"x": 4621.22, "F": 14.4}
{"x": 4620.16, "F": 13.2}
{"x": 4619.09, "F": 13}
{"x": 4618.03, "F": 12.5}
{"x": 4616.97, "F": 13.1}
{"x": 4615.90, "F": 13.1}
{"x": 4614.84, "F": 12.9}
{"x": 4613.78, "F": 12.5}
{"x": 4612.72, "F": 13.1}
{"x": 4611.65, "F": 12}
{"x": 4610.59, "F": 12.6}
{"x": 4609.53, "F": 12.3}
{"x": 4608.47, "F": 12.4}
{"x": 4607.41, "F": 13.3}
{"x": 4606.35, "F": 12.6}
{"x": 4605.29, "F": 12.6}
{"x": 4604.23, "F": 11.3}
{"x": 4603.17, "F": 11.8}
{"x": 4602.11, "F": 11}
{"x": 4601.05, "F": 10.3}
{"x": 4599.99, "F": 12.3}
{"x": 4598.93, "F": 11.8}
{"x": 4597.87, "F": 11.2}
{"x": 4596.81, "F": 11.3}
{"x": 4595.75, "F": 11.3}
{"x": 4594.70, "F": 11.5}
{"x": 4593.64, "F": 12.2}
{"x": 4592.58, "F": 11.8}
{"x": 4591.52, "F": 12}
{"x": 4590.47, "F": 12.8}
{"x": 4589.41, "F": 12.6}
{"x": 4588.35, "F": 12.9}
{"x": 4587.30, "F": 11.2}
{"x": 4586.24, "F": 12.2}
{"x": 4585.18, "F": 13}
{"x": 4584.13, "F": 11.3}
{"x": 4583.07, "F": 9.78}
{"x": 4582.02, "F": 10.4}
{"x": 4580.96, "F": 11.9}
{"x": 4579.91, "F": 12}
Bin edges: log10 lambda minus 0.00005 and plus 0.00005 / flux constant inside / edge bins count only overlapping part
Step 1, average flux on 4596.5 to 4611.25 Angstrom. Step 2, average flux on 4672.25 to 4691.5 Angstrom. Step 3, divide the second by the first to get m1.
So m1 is 1.01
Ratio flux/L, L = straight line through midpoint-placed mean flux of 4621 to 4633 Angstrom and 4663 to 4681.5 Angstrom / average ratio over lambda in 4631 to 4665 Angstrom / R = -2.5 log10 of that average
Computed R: 0.05 mag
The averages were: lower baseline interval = 13.1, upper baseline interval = 11.8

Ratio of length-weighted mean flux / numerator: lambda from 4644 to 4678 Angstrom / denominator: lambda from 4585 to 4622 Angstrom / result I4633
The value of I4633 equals 0.96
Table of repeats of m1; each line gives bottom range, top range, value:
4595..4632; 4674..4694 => 0.96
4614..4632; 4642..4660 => 0.91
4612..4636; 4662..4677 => 0.91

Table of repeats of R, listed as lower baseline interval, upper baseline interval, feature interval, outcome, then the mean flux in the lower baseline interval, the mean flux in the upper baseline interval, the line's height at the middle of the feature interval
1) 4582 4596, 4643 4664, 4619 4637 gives -0.08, 11.8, 11.9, 11.9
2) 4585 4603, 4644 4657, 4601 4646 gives -0.07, 11.8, 11.5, 11.7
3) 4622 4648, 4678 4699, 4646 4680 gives 0.02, 12.2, 12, 12.1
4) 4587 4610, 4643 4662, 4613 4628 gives -0.10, 11.9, 12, 11.9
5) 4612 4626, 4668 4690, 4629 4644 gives 0.06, 12.9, 12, 12.7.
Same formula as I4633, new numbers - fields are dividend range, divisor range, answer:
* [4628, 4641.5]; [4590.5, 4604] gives 1.05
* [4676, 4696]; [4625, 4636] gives 0.93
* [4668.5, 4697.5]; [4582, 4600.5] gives 1.01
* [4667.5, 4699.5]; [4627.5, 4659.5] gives 1.00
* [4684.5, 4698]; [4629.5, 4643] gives 0.99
